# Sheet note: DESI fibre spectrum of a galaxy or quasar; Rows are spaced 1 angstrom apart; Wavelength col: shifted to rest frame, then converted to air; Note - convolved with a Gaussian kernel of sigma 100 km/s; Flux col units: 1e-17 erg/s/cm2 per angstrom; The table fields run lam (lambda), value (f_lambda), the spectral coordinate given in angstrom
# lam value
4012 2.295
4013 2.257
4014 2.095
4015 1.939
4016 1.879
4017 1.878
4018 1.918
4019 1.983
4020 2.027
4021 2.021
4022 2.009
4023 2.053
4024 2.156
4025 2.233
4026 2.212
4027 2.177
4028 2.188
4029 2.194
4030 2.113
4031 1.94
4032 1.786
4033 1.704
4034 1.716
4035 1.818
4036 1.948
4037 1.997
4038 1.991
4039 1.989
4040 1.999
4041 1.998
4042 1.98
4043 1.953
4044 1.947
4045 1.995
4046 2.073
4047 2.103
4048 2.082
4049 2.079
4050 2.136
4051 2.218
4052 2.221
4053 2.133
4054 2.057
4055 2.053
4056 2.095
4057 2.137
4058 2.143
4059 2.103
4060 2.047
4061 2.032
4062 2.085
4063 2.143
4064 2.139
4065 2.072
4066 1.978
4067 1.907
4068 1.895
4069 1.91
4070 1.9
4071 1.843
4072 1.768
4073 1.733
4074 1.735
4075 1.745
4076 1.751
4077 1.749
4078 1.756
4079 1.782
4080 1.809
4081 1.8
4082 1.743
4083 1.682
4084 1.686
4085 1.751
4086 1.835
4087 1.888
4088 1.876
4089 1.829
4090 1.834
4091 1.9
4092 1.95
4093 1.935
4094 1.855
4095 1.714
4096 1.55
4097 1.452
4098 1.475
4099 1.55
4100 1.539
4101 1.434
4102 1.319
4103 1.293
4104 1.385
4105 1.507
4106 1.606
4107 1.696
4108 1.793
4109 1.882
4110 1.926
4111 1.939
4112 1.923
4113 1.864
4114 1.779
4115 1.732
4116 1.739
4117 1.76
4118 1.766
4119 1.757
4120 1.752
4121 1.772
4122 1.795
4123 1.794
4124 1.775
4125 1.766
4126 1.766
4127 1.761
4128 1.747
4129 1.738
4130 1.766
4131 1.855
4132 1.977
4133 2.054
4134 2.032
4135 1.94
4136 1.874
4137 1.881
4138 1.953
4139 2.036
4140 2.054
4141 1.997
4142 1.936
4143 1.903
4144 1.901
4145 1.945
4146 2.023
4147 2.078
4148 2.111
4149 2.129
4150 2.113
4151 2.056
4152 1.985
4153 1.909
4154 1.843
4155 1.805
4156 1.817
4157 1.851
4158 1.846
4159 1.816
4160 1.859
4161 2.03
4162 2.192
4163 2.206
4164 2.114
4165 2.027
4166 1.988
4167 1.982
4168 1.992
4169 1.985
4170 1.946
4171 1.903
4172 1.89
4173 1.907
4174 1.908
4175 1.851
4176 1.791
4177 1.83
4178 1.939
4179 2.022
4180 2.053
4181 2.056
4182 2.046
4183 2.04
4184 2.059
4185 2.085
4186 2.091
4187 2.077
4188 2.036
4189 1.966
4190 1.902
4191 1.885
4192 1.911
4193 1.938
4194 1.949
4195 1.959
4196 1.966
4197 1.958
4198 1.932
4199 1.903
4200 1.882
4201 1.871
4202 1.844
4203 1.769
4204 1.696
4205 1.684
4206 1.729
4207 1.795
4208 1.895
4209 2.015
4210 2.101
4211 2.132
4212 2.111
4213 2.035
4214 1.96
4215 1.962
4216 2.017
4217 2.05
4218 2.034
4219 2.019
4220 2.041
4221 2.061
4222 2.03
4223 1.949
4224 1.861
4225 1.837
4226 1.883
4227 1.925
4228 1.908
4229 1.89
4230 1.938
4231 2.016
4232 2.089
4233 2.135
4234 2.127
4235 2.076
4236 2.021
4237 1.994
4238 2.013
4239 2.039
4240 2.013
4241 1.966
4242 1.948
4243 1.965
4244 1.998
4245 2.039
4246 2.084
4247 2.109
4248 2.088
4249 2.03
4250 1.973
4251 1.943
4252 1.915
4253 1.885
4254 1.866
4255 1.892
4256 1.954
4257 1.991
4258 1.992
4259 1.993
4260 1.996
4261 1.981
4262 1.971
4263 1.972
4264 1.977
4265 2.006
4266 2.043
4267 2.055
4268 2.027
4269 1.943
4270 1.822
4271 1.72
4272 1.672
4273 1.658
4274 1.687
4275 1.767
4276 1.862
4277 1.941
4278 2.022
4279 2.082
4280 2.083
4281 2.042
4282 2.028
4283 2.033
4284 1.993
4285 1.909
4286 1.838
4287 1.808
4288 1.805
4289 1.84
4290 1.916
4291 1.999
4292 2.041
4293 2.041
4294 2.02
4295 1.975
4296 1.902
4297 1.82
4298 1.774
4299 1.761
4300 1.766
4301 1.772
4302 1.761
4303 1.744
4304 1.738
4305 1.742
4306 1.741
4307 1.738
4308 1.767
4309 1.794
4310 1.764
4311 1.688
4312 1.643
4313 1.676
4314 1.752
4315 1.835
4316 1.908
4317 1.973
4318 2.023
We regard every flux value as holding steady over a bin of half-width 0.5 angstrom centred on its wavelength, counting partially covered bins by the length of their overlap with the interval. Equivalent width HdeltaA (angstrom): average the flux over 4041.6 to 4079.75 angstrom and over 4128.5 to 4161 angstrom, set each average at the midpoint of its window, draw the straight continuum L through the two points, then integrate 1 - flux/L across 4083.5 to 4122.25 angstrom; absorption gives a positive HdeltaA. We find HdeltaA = 4.8 angstrom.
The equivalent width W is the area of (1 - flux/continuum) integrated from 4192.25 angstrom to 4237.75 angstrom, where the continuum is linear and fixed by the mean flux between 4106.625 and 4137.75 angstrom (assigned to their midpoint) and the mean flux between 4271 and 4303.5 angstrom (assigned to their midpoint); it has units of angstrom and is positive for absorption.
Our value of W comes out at -2.4 angstrom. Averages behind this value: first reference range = 1.83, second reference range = 1.88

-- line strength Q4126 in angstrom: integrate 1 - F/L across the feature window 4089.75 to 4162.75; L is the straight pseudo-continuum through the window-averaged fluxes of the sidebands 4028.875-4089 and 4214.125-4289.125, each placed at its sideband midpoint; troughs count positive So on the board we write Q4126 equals 4.7 angstrom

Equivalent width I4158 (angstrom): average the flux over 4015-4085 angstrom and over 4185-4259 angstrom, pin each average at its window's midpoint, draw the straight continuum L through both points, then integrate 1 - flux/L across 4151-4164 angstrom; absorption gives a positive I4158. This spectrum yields 0.2 angstrom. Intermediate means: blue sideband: 1.97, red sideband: 1.97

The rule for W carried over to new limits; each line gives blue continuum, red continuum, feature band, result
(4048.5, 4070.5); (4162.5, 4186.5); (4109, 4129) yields 2.3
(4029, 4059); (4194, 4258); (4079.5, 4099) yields 2.4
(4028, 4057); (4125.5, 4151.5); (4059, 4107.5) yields 5.3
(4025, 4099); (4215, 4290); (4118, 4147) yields 0.9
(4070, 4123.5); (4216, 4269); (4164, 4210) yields -1.1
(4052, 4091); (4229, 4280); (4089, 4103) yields 2.0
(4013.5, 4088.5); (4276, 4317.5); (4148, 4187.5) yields -1.2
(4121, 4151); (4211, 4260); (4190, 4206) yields 0.8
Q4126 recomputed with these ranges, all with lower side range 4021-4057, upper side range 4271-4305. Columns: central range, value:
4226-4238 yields -0.58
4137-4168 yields -0.26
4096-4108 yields 3.03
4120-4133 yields 1.19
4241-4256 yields -0.60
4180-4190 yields -0.51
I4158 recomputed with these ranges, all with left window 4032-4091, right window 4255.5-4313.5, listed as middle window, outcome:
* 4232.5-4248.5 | -1.24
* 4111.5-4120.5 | 0.64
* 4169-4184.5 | -0.35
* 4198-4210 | 0.37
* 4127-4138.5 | 0.19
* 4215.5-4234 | -0.88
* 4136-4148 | -0.37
